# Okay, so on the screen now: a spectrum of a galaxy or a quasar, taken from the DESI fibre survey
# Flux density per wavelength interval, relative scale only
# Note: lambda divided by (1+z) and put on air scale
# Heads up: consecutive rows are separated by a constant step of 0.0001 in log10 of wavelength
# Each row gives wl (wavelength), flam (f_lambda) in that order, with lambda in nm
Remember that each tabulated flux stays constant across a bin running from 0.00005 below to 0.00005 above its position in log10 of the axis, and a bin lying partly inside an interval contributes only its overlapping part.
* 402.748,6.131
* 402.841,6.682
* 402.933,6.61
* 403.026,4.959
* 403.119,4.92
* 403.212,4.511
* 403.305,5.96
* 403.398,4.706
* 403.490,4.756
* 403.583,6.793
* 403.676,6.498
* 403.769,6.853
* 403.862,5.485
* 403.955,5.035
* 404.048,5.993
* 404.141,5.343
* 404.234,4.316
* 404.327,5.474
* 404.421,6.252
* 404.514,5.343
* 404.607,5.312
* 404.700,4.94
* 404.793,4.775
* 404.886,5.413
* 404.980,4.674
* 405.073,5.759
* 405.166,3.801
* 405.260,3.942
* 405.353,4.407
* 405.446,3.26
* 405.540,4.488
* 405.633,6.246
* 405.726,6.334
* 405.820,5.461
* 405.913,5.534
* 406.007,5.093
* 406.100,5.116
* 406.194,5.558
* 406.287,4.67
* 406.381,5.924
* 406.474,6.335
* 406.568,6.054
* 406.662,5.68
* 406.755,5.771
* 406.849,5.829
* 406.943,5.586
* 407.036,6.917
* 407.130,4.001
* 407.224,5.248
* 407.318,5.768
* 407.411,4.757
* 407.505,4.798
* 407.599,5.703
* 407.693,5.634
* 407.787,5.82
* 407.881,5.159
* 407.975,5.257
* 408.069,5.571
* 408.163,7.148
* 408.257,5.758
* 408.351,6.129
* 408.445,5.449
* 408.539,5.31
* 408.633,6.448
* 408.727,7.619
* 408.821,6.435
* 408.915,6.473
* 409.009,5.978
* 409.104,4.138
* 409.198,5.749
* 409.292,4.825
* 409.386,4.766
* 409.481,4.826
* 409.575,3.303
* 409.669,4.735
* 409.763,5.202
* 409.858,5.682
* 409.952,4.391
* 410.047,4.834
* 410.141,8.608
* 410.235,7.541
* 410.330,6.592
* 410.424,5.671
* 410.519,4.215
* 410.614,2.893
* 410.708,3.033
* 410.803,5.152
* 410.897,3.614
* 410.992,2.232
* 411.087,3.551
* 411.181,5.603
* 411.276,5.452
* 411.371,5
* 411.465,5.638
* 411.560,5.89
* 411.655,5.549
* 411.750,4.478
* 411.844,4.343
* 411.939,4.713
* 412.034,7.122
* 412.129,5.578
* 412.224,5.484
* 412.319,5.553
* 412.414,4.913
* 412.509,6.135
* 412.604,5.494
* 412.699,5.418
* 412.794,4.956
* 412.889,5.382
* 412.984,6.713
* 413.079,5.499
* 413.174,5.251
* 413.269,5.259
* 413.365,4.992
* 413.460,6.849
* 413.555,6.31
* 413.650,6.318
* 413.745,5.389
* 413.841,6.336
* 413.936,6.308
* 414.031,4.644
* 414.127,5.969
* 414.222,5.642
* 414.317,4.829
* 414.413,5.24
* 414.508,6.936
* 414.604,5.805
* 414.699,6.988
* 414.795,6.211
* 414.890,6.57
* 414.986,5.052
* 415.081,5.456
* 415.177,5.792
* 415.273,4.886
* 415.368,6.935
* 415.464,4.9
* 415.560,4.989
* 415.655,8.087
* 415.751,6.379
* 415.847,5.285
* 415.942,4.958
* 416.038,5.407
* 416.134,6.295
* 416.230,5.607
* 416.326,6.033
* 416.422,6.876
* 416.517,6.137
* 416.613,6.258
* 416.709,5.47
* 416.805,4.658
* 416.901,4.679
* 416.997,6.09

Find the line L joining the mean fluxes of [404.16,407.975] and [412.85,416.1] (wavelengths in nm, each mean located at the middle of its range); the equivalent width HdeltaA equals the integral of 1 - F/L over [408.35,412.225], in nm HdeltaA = 0.22 nm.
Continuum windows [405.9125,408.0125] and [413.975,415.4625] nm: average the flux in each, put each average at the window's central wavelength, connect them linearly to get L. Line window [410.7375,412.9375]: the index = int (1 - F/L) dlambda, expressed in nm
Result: 0.23 nm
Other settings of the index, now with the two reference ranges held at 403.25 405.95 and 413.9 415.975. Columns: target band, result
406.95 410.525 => -0.07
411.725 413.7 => 0.04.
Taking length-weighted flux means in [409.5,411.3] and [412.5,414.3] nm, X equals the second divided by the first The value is 1.18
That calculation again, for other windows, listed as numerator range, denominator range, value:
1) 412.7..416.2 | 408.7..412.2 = 1.12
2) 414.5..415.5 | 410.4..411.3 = 1.46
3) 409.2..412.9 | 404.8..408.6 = 0.95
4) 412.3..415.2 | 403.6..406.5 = 1.09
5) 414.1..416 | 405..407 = 1.11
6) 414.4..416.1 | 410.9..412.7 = 1.15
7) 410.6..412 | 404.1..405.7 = 0.92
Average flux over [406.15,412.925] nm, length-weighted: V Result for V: 5.37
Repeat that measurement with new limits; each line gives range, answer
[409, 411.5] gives 4.91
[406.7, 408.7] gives 5.64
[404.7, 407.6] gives 5.24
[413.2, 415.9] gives 5.86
